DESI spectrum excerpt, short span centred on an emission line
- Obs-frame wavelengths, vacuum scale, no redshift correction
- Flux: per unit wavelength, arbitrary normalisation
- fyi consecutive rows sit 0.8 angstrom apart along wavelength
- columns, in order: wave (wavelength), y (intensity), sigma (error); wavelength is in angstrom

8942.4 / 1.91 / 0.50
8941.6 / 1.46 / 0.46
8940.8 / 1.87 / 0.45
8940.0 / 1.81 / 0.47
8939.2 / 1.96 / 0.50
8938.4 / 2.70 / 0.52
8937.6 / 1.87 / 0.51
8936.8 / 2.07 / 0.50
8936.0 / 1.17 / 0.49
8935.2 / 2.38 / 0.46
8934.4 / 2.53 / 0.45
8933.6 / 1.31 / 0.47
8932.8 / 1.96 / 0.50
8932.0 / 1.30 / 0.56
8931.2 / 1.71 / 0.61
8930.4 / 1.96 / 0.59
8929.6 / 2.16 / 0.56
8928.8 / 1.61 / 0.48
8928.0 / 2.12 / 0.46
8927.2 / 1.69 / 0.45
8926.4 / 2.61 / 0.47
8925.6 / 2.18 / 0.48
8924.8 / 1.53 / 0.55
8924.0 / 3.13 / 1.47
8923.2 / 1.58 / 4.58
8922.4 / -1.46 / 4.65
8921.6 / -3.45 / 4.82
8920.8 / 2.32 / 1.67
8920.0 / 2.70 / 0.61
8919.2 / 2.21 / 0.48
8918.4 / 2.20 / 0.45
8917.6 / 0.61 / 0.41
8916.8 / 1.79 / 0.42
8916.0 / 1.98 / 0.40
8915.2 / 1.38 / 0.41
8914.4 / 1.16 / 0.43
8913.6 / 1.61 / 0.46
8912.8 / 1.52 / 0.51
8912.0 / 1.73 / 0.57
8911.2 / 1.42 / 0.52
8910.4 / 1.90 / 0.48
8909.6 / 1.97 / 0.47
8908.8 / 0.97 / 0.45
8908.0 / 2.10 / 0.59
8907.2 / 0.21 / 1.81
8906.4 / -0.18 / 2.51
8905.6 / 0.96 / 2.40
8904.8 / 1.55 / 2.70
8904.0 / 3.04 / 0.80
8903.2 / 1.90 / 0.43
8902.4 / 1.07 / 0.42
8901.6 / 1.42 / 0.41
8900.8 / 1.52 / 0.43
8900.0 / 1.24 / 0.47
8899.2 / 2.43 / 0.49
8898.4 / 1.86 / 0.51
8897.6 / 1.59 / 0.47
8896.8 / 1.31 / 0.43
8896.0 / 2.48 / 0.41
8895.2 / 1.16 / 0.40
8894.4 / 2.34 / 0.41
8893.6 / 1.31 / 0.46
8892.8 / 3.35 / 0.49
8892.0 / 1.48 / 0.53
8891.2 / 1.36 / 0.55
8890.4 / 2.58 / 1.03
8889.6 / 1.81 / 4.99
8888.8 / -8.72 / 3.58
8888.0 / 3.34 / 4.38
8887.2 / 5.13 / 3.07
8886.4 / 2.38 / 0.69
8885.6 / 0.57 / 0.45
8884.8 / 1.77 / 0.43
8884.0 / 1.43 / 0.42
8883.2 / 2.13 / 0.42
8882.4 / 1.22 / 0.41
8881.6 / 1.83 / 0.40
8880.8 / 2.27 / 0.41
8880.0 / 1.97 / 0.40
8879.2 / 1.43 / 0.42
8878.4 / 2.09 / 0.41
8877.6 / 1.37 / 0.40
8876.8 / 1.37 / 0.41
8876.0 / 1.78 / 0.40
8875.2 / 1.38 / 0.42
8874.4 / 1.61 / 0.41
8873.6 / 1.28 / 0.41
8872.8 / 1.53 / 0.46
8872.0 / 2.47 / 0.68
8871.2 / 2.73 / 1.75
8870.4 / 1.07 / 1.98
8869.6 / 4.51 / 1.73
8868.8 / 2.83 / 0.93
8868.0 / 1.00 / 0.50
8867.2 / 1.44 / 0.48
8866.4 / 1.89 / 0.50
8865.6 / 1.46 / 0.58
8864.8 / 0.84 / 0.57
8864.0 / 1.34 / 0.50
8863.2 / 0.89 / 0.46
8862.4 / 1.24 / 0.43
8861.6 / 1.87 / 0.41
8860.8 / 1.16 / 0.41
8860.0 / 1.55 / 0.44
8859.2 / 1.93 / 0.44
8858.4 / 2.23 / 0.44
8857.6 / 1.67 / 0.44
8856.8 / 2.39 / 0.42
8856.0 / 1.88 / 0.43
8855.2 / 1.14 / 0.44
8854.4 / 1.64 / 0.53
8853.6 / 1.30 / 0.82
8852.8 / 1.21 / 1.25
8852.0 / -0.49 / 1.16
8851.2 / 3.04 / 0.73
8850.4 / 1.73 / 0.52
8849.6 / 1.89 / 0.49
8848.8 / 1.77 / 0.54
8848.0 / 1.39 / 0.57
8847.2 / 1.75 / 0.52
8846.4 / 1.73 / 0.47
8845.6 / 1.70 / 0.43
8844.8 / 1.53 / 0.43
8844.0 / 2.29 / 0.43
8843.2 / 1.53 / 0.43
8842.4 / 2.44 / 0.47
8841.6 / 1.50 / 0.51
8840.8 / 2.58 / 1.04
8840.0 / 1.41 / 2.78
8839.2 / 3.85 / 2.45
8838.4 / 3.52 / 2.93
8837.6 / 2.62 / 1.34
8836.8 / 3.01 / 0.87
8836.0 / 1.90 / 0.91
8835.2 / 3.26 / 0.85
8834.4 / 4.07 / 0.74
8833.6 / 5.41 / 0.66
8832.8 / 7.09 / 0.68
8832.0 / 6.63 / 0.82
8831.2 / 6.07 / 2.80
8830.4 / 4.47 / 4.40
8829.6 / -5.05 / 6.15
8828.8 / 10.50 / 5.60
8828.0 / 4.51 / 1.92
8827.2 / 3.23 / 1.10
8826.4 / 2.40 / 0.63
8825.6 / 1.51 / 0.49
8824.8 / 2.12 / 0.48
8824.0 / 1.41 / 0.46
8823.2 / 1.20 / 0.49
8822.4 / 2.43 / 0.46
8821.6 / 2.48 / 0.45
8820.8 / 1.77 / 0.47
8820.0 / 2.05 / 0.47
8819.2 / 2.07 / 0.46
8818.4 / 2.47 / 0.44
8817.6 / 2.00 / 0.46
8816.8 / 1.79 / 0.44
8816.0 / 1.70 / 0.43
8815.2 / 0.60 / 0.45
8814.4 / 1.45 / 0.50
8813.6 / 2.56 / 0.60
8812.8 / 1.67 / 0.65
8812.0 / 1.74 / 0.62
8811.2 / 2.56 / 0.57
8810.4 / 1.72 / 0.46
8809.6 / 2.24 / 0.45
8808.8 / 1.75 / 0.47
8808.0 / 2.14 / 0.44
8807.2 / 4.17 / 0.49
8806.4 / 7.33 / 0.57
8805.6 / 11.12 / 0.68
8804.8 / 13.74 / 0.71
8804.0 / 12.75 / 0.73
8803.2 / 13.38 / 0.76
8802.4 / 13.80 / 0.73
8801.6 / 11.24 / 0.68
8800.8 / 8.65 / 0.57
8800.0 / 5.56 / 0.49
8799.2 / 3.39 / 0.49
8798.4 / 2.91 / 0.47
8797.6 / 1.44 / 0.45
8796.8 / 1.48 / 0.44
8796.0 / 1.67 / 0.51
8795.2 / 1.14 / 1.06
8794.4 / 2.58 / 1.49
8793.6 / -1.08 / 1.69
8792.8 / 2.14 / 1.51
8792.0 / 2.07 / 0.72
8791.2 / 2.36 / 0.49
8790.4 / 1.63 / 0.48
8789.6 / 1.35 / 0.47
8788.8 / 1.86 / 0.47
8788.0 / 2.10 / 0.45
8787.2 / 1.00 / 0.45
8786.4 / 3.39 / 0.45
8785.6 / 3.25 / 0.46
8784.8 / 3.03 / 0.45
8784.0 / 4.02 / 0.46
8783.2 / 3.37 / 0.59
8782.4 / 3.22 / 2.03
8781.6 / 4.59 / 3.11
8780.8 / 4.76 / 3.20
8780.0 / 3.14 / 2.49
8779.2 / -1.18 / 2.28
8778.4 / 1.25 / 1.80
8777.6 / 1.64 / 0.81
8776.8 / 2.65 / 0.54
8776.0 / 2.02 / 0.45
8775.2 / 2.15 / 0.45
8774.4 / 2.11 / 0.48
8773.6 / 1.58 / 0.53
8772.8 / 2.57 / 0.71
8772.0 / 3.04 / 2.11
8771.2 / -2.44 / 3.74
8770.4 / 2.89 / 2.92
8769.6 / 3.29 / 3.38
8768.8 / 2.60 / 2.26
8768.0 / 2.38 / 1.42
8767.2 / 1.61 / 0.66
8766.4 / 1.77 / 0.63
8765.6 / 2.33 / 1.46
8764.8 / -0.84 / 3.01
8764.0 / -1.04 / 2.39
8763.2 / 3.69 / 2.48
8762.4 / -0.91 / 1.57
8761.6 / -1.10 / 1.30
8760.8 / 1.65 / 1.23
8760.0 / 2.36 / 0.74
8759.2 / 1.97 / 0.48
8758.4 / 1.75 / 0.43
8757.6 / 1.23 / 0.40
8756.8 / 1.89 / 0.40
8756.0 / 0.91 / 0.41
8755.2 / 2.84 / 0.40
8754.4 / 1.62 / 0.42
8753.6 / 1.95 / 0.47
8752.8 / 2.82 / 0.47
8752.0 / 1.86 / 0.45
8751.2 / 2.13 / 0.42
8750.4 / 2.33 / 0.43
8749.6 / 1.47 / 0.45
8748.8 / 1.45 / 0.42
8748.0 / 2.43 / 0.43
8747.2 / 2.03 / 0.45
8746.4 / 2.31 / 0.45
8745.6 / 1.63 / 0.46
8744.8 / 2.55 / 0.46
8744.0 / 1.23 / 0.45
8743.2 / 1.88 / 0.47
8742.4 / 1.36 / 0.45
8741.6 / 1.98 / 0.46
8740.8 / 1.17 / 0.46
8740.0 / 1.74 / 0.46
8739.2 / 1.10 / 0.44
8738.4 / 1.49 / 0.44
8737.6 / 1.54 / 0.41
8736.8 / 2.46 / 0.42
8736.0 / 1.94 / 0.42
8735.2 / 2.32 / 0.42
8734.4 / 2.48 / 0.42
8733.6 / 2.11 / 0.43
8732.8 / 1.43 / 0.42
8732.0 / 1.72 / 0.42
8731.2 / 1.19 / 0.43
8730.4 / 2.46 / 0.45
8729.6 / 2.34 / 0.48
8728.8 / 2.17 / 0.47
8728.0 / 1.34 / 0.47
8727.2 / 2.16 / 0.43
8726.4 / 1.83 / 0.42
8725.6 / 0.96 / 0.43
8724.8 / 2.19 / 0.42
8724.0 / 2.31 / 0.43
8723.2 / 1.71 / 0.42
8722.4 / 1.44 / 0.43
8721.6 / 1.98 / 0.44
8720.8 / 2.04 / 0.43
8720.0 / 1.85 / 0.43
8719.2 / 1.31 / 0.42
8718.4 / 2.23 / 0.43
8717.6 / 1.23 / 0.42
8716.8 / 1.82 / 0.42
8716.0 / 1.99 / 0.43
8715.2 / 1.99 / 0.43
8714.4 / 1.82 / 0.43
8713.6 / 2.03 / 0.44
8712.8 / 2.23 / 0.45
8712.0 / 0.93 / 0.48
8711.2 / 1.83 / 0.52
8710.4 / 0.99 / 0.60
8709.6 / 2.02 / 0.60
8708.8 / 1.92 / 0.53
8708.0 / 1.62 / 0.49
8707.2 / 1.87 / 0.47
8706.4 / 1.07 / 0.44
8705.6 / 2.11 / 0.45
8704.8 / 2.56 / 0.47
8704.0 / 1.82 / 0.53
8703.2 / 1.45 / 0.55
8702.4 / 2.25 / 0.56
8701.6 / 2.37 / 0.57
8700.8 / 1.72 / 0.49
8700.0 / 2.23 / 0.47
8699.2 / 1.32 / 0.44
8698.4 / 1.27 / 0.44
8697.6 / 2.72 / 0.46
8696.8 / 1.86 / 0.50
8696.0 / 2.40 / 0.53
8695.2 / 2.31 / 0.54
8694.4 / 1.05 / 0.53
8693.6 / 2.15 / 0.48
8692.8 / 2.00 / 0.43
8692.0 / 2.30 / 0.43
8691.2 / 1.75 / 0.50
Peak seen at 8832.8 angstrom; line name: [N II] 6583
